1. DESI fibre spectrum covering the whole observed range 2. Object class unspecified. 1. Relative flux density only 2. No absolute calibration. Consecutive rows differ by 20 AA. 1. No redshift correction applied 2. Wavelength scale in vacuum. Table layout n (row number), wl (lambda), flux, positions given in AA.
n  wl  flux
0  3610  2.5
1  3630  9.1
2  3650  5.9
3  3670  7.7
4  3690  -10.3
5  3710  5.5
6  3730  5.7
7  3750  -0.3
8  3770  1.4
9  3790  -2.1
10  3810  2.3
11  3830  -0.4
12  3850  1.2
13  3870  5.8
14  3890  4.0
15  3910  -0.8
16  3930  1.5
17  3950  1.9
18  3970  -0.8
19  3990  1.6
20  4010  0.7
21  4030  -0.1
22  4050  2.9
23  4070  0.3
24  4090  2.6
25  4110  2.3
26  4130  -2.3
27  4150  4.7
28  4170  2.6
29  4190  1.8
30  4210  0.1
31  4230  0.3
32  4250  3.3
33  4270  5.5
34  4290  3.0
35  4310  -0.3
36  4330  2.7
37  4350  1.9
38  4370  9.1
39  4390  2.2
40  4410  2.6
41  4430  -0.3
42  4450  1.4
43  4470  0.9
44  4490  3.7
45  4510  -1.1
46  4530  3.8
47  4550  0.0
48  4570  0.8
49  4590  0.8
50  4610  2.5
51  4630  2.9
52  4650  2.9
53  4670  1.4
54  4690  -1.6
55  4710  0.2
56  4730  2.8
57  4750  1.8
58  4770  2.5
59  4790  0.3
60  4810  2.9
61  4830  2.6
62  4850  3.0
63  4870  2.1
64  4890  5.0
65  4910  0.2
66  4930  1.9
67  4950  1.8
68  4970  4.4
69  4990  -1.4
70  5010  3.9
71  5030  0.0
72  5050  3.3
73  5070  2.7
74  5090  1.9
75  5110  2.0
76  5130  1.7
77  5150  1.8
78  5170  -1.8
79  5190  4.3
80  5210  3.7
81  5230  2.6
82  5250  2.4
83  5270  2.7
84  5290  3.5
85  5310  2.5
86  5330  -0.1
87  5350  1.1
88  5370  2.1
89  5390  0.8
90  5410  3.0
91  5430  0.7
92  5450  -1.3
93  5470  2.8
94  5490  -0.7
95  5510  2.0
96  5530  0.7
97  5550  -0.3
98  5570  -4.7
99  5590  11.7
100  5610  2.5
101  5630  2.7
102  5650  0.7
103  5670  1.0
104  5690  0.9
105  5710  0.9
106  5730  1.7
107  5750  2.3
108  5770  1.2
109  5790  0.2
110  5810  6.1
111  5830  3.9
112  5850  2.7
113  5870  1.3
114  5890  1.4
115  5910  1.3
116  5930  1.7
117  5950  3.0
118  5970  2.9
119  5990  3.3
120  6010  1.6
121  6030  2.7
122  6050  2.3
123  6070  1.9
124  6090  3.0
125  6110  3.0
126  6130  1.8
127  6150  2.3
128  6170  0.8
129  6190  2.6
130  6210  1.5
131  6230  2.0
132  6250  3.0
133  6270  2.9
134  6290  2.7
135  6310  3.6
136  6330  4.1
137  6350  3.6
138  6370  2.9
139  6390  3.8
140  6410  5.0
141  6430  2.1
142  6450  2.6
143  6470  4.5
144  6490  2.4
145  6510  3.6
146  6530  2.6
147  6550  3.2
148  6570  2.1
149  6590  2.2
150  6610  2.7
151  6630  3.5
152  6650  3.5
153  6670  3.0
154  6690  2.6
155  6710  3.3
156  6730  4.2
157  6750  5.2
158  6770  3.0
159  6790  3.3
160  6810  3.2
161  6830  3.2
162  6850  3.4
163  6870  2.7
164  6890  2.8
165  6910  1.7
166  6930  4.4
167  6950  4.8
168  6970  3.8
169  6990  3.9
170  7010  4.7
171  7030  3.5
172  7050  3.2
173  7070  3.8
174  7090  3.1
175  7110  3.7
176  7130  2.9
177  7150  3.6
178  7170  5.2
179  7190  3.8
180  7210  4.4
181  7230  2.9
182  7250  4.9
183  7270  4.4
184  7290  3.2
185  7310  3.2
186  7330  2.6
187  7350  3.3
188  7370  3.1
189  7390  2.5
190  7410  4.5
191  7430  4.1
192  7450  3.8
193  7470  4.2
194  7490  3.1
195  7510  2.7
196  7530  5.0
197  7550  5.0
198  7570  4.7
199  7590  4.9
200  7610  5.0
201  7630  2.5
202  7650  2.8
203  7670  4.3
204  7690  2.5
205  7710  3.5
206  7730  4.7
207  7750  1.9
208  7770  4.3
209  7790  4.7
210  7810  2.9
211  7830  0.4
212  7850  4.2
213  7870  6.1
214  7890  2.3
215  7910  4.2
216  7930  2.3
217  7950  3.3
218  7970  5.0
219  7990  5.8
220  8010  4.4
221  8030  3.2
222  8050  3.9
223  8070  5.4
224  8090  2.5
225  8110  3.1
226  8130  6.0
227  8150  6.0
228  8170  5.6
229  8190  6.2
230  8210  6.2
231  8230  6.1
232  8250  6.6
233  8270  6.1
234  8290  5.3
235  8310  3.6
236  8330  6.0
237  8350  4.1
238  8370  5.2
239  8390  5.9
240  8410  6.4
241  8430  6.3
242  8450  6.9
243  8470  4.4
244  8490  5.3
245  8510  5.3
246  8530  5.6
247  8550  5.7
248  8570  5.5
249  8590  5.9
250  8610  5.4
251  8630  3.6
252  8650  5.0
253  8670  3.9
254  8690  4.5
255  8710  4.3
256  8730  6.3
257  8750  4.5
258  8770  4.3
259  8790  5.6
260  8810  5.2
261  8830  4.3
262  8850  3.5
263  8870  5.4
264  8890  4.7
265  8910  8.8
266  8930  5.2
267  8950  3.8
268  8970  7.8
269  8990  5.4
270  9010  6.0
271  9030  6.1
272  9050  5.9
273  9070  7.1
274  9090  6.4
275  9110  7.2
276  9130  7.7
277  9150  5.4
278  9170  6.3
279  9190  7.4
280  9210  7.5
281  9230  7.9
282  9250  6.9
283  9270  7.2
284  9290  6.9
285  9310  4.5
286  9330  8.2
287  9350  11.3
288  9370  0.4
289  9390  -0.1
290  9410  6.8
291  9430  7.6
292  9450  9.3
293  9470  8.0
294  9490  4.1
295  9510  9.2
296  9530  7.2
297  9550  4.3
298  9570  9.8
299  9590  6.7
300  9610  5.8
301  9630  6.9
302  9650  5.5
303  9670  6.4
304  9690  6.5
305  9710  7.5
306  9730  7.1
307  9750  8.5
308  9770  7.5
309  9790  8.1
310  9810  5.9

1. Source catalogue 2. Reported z 1.040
